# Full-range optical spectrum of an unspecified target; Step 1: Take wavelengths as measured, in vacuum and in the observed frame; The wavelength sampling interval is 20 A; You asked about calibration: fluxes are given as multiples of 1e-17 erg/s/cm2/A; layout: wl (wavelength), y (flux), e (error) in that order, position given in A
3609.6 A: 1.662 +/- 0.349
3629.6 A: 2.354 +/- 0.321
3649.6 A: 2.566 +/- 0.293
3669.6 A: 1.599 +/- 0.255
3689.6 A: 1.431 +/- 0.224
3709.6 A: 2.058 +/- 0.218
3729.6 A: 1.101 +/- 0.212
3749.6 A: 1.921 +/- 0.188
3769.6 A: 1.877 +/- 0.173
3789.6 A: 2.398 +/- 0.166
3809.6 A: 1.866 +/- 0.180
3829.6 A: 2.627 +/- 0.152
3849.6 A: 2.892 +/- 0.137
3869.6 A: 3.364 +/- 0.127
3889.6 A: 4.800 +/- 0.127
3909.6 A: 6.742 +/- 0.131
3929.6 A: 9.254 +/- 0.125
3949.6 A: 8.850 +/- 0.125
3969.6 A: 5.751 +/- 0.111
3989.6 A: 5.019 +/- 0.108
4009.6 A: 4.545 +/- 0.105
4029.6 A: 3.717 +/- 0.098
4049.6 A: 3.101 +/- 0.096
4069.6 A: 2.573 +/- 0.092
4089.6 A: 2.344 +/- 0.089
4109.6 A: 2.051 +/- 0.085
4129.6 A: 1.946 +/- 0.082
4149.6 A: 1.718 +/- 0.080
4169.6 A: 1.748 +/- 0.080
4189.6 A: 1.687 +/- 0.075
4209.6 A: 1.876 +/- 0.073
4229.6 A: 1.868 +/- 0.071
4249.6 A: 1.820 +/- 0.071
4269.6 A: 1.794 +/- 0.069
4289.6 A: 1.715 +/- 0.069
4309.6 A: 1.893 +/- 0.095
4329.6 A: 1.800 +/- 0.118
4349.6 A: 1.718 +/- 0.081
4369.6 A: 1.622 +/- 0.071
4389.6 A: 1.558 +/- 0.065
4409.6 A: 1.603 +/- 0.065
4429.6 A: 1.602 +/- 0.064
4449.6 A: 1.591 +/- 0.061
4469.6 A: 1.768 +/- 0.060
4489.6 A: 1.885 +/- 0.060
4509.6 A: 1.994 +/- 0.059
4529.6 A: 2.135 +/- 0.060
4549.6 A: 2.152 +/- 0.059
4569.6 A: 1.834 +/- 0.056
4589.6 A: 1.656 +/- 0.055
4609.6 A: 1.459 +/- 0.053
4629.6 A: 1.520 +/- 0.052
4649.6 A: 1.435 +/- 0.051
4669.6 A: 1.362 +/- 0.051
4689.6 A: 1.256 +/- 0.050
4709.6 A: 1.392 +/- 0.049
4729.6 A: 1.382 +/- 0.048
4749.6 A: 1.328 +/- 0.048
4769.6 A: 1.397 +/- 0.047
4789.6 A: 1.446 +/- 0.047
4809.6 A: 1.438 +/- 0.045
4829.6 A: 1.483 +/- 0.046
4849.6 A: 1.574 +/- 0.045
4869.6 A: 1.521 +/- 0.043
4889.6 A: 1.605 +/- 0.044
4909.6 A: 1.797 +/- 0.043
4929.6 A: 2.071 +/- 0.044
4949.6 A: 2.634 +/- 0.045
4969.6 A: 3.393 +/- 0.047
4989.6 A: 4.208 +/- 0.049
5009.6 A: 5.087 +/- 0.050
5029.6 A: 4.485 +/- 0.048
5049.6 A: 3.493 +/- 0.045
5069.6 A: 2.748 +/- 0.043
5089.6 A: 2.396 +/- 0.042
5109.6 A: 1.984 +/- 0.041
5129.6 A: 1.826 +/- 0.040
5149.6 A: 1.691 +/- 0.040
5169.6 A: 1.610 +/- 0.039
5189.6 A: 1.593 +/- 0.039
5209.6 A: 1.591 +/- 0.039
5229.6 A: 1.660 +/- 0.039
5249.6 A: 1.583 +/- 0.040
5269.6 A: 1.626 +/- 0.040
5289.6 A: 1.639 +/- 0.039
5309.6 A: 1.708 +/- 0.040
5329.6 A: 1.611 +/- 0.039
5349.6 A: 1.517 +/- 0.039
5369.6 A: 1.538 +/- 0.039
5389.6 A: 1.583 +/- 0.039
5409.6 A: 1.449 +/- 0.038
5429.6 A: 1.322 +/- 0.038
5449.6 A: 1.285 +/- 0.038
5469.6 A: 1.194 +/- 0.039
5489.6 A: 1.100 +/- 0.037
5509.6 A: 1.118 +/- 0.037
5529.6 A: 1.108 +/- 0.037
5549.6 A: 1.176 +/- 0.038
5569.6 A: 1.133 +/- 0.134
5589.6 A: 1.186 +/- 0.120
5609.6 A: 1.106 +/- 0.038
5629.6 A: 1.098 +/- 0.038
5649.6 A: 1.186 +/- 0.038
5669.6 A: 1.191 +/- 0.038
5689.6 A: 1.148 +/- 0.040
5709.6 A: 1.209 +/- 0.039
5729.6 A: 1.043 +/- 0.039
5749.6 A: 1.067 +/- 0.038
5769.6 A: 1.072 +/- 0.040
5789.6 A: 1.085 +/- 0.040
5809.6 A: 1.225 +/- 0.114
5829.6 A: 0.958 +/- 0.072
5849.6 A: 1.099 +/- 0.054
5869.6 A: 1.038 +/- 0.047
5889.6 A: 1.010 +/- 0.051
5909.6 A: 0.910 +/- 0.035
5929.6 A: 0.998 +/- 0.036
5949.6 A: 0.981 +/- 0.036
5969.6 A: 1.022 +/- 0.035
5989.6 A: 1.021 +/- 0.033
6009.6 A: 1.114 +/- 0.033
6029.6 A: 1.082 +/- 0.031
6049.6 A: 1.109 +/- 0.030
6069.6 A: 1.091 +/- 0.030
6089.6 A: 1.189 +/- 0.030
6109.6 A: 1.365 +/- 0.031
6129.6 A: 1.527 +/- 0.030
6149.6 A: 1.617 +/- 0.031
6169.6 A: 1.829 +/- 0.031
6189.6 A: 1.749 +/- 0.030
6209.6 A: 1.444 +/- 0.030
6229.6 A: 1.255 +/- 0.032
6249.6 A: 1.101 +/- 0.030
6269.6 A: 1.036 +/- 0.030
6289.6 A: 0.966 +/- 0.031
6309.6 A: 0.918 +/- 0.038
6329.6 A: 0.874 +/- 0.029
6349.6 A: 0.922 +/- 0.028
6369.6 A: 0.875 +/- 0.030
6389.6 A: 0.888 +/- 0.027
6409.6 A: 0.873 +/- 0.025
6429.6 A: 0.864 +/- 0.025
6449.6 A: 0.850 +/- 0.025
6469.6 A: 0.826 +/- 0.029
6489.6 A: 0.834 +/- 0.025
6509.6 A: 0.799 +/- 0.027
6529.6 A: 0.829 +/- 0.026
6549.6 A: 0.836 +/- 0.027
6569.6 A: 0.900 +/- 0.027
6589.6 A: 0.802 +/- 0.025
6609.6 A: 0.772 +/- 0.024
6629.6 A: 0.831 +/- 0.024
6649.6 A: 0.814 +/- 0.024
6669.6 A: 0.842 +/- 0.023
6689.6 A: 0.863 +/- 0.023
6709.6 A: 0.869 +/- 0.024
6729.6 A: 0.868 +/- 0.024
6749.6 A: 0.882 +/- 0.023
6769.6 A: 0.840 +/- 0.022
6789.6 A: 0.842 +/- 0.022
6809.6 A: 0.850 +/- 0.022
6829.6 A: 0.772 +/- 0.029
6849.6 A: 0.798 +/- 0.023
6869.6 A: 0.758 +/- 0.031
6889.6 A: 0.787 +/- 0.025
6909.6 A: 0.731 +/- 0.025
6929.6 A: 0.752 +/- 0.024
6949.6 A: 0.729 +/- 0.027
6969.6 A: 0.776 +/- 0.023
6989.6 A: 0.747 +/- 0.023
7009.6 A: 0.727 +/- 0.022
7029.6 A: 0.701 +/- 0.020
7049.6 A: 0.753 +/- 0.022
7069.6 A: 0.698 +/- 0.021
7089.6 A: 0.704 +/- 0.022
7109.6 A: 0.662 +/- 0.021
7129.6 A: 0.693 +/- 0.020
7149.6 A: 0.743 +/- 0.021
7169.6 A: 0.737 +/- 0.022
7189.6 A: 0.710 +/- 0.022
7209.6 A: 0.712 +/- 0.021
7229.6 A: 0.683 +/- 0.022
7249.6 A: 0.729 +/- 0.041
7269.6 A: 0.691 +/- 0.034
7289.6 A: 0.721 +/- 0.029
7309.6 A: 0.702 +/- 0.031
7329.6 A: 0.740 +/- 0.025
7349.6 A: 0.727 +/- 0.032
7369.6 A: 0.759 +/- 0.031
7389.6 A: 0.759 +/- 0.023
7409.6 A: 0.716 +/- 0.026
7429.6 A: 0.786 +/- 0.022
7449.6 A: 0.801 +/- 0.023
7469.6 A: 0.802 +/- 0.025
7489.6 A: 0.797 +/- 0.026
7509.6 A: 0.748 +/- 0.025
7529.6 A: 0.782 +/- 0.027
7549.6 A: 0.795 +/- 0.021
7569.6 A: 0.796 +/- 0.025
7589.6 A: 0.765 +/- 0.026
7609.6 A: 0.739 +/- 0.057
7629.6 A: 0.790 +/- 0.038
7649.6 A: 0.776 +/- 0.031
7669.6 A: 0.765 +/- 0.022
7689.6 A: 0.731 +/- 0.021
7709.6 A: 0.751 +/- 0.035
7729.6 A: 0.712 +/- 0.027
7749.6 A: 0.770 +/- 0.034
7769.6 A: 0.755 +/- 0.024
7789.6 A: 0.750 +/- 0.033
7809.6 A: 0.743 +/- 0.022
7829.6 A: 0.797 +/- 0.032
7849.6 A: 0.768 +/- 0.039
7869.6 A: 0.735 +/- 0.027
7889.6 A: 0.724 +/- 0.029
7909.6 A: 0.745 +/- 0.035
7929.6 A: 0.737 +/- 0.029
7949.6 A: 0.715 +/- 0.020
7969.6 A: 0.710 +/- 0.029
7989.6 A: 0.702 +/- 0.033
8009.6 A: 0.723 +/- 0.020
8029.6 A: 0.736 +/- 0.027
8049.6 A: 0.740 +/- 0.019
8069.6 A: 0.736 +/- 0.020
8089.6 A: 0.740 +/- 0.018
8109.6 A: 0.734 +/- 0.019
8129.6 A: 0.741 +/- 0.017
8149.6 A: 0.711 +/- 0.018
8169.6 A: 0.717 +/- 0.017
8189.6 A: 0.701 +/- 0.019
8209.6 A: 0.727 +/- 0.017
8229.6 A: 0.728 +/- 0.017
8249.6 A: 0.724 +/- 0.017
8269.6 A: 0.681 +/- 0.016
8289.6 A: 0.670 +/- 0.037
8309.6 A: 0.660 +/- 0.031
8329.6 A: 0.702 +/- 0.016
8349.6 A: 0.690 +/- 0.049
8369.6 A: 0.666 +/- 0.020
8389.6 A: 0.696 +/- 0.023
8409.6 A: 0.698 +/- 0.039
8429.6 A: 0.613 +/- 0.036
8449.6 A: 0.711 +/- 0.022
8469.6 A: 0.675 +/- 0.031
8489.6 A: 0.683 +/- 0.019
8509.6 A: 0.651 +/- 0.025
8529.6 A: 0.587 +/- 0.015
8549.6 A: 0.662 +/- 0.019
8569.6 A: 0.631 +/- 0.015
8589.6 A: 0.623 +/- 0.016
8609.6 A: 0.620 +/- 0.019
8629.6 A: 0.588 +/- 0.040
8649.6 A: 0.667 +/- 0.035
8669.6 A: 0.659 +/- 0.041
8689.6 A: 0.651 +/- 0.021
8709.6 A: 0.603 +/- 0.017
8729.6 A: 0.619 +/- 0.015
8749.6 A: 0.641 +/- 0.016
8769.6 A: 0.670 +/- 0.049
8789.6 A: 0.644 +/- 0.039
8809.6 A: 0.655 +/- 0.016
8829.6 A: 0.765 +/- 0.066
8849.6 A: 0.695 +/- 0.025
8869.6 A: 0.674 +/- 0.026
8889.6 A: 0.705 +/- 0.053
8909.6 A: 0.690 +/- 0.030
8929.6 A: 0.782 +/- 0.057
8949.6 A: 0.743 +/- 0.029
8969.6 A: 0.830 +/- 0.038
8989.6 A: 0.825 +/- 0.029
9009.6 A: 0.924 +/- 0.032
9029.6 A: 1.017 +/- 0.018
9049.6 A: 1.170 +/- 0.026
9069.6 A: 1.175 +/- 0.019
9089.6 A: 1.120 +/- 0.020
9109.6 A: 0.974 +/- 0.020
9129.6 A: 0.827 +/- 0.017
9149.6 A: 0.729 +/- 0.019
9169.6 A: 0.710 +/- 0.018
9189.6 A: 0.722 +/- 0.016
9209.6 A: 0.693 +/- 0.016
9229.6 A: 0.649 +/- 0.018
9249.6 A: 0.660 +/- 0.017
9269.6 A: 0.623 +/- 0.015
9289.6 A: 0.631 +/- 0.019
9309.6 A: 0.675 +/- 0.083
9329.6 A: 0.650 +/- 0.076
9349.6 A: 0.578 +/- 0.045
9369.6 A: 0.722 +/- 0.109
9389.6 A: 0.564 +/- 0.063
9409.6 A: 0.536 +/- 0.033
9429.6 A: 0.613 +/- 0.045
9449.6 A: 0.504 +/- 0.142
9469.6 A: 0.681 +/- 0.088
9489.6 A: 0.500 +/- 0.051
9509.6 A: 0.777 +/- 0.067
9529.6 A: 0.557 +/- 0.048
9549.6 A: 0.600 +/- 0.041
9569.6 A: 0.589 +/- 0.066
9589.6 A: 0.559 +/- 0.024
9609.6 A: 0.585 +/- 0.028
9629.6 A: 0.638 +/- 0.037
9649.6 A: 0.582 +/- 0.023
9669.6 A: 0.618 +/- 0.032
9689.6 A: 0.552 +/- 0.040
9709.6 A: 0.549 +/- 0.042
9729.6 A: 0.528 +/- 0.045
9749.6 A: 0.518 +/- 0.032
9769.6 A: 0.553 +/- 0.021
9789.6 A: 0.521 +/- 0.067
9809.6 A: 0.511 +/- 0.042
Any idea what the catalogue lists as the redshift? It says 2.239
